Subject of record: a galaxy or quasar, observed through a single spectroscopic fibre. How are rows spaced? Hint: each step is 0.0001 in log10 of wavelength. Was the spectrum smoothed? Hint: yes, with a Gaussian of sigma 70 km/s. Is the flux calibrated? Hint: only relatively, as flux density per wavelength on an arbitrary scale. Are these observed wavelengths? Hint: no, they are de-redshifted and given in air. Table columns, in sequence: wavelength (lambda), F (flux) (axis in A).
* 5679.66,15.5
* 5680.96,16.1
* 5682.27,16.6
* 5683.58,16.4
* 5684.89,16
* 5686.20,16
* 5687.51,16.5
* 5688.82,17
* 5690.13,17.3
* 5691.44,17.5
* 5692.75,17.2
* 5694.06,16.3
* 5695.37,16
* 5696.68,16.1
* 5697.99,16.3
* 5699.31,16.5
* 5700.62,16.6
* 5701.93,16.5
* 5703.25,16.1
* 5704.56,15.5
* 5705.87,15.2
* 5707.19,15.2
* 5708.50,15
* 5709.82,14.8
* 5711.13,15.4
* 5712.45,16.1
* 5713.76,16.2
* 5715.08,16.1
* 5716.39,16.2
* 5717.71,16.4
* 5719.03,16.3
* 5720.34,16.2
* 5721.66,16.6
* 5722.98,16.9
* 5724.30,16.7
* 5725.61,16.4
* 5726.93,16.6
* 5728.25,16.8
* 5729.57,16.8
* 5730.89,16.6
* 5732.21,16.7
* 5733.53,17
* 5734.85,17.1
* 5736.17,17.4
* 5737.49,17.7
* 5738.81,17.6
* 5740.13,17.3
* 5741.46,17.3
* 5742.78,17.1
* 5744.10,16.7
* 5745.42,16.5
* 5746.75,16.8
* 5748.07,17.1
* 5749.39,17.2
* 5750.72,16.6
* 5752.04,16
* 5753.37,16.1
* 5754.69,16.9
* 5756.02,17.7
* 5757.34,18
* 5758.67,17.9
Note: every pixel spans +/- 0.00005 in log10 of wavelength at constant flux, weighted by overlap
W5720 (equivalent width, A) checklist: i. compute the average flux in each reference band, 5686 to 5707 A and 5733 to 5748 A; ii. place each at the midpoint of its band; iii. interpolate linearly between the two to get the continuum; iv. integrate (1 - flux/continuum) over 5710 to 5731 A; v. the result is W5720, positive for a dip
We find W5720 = 0.56 A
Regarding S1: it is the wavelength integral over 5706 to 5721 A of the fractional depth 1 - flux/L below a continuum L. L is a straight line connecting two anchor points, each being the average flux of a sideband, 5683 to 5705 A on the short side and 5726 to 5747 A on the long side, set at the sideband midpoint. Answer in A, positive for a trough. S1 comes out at 0.8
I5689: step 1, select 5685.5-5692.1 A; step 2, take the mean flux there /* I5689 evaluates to 16.9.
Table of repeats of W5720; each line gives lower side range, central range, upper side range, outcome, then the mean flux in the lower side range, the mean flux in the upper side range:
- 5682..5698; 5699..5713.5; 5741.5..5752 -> 0.8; 16.6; 16.8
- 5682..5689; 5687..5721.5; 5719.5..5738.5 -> 0.8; 16.4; 16.8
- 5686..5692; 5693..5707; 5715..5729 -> 0.6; 16.9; 16.5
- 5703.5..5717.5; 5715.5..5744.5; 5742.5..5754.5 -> -1.2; 15.6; 16.7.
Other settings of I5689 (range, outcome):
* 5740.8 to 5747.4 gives 16.9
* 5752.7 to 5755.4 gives 16.5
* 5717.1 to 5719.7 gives 16.4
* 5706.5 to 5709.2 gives 15.1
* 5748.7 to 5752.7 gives 16.6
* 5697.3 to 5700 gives 16.4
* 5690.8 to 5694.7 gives 17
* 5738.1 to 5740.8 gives 17.4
